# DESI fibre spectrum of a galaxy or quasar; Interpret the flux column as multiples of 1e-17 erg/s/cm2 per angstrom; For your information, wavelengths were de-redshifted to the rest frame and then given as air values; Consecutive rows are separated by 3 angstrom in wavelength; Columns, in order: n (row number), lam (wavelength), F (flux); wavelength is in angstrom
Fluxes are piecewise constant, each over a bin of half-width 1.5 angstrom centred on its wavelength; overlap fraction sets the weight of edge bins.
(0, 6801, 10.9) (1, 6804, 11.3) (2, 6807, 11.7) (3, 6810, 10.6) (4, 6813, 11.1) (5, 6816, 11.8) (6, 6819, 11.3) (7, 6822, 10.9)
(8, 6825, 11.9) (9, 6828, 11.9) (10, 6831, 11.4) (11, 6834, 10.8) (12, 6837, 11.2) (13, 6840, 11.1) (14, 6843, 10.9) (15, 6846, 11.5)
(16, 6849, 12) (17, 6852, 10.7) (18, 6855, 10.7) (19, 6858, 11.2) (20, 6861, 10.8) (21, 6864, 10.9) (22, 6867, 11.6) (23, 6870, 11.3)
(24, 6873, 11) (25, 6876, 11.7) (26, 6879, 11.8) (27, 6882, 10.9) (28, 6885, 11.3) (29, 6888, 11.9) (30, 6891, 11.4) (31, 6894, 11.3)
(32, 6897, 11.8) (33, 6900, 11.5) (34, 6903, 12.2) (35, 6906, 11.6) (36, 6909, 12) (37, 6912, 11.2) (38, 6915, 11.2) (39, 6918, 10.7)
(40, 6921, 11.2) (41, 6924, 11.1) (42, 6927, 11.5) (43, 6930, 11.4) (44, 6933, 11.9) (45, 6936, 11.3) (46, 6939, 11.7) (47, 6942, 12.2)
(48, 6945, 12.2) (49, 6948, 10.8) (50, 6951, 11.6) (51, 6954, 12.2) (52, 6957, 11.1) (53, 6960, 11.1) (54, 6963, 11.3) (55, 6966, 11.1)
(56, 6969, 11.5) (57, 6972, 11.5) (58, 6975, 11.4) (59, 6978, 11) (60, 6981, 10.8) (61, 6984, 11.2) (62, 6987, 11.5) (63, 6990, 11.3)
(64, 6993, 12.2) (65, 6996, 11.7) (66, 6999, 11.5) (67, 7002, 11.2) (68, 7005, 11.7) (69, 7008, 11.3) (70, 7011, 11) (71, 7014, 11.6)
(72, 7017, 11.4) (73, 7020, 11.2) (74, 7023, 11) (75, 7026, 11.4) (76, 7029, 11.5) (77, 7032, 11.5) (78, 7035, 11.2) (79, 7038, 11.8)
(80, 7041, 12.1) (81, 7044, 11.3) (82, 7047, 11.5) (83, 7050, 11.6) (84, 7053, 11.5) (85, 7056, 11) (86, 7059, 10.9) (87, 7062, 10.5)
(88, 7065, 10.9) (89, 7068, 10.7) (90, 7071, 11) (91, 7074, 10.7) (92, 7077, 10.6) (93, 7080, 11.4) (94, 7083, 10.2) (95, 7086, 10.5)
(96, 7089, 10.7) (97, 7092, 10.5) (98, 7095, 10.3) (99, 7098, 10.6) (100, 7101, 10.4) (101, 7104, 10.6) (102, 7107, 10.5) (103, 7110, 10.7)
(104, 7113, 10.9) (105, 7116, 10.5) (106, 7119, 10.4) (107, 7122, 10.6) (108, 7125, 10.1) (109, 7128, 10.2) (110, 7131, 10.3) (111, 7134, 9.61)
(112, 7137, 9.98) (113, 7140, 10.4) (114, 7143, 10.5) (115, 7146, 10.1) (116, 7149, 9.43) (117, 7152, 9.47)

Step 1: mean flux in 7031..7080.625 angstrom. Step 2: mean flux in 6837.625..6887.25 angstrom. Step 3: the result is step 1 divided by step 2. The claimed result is 1.00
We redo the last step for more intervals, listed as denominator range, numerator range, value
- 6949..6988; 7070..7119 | 0.94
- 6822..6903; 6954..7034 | 1.00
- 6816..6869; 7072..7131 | 0.94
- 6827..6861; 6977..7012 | 1.02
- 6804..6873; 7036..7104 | 0.97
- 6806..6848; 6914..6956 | 1.02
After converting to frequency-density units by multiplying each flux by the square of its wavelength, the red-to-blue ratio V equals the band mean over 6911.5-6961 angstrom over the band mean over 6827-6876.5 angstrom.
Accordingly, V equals 1.0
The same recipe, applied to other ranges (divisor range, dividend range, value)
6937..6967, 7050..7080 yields 0.98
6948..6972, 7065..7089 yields 0.98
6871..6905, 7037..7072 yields 1.02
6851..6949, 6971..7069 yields 1.03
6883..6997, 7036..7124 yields 0.99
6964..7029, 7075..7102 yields 0.96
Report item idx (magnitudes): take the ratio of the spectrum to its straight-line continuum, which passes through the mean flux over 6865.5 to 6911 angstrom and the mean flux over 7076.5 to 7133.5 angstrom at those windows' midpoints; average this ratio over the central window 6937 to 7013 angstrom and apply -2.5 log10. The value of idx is -0.03 mag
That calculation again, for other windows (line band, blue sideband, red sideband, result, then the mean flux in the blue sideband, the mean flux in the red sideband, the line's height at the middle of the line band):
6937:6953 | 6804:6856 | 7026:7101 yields -0.05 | 11.3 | 11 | 11.1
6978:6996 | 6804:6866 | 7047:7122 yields -0.04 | 11.2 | 10.7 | 10.9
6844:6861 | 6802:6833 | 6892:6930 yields 0.02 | 11.4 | 11.4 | 11.4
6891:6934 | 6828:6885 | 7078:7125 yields -0.04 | 11.2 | 10.6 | 11.1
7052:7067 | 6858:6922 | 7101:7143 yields -0.03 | 11.4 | 10.4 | 10.6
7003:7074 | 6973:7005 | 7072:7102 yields -0.03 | 11.4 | 10.6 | 11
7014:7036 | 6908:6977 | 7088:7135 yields -0.04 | 11.4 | 10.4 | 10.9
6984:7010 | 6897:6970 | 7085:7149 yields -0.04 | 11.5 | 10.4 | 11.1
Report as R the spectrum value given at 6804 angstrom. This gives 11.3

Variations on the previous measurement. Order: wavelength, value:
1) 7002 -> 11.2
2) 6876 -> 11.7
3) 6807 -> 11.7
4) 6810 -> 10.6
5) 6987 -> 11.5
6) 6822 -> 10.9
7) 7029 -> 11.5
